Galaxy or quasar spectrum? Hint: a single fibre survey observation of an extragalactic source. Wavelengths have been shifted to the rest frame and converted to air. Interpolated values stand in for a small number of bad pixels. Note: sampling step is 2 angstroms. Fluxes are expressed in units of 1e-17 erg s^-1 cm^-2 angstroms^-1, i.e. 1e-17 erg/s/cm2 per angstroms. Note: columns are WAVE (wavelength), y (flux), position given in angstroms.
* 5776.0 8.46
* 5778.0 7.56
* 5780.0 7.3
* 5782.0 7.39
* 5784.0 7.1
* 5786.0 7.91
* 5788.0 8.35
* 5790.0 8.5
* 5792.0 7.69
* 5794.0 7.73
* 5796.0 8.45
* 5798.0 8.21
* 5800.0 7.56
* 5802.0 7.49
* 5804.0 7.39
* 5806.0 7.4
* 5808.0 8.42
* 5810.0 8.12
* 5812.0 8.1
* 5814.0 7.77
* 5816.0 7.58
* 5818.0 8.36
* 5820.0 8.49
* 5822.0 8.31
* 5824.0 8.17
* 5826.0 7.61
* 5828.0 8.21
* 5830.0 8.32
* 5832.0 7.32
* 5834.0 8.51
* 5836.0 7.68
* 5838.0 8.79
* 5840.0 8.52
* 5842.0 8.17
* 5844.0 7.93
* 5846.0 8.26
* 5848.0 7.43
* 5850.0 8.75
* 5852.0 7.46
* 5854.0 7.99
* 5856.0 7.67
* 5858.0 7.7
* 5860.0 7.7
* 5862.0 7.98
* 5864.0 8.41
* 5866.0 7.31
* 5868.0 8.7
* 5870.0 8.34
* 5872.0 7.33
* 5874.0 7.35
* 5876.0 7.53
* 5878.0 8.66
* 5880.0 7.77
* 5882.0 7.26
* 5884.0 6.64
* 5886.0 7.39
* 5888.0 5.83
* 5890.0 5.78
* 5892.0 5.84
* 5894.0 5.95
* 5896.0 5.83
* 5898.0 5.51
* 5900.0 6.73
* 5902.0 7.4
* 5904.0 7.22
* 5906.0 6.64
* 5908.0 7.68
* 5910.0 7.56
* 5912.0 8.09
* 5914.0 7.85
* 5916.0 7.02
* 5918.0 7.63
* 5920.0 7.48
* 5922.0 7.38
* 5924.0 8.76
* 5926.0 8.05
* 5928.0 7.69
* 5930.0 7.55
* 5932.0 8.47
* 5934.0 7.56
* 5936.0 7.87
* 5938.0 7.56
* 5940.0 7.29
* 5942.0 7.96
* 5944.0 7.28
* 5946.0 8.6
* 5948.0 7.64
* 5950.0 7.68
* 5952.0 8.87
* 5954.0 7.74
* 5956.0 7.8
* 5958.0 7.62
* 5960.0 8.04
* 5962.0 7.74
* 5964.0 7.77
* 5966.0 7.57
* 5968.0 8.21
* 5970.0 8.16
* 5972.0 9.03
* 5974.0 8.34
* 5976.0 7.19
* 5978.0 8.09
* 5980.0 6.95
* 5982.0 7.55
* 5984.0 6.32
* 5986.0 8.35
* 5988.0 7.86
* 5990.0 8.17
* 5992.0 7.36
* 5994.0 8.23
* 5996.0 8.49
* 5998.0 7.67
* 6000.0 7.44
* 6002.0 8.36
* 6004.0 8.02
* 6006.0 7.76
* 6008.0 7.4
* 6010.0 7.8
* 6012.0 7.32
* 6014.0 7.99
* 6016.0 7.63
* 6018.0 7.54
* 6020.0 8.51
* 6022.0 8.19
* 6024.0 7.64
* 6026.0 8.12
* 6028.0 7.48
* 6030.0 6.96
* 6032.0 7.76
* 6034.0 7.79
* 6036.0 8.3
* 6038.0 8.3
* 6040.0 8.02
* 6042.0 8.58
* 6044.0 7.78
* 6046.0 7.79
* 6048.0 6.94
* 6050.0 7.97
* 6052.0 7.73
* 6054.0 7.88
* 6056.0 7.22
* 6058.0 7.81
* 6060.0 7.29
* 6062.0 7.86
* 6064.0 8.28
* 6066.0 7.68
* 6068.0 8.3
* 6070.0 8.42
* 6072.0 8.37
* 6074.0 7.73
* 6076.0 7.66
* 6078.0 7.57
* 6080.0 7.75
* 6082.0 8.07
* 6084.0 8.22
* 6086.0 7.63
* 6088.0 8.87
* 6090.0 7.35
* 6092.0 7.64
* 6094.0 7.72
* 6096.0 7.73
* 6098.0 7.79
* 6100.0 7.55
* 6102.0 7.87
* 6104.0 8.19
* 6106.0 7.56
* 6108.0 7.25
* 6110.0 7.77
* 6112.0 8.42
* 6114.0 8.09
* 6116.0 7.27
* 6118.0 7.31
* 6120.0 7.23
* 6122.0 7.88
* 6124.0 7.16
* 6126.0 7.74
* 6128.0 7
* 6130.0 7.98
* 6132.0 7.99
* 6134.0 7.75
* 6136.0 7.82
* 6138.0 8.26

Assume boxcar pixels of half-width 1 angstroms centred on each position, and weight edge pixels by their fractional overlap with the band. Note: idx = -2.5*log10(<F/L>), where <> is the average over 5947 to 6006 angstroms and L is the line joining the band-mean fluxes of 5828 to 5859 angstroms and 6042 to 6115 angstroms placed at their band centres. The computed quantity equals 0.01 mag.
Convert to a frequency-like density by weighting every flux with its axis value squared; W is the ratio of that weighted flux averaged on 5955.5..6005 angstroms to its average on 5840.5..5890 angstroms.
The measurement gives 1.06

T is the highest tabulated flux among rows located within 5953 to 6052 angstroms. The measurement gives 9.03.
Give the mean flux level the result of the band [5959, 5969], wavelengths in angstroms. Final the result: 7.87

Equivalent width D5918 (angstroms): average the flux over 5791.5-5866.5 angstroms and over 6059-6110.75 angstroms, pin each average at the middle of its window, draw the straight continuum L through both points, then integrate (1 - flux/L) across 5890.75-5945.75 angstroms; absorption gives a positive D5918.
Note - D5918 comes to 4.1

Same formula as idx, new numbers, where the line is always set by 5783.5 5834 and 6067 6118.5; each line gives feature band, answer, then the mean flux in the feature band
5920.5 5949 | 0.01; 7.83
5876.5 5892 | 0.14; 6.98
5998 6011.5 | 0.02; 7.77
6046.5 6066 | 0.03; 7.67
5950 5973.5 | -0.02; 8.04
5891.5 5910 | 0.20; 6.61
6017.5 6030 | 0.00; 7.85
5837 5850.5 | -0.04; 8.25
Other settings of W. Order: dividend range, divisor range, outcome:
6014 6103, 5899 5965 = 1.06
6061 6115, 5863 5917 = 1.18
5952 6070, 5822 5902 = 1.09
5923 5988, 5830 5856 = 1.01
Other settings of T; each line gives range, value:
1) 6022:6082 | 8.58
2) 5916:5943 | 8.76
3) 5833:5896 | 8.79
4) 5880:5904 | 7.77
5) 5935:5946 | 8.6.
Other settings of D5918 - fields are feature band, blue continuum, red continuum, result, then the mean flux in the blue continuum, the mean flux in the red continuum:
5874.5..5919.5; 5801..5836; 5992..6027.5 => 5.3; 7.97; 7.87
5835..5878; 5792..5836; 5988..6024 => -0.1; 7.96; 7.87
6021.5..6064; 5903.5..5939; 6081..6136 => -0.4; 7.68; 7.74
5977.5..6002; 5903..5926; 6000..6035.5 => 0.0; 7.59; 7.78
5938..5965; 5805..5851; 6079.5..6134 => 0.3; 8.1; 7.74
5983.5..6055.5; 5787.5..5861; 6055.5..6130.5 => 0.1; 8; 7.77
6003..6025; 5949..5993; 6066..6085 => 0.3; 7.84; 7.99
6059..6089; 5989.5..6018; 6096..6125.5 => -1.0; 7.82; 7.67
